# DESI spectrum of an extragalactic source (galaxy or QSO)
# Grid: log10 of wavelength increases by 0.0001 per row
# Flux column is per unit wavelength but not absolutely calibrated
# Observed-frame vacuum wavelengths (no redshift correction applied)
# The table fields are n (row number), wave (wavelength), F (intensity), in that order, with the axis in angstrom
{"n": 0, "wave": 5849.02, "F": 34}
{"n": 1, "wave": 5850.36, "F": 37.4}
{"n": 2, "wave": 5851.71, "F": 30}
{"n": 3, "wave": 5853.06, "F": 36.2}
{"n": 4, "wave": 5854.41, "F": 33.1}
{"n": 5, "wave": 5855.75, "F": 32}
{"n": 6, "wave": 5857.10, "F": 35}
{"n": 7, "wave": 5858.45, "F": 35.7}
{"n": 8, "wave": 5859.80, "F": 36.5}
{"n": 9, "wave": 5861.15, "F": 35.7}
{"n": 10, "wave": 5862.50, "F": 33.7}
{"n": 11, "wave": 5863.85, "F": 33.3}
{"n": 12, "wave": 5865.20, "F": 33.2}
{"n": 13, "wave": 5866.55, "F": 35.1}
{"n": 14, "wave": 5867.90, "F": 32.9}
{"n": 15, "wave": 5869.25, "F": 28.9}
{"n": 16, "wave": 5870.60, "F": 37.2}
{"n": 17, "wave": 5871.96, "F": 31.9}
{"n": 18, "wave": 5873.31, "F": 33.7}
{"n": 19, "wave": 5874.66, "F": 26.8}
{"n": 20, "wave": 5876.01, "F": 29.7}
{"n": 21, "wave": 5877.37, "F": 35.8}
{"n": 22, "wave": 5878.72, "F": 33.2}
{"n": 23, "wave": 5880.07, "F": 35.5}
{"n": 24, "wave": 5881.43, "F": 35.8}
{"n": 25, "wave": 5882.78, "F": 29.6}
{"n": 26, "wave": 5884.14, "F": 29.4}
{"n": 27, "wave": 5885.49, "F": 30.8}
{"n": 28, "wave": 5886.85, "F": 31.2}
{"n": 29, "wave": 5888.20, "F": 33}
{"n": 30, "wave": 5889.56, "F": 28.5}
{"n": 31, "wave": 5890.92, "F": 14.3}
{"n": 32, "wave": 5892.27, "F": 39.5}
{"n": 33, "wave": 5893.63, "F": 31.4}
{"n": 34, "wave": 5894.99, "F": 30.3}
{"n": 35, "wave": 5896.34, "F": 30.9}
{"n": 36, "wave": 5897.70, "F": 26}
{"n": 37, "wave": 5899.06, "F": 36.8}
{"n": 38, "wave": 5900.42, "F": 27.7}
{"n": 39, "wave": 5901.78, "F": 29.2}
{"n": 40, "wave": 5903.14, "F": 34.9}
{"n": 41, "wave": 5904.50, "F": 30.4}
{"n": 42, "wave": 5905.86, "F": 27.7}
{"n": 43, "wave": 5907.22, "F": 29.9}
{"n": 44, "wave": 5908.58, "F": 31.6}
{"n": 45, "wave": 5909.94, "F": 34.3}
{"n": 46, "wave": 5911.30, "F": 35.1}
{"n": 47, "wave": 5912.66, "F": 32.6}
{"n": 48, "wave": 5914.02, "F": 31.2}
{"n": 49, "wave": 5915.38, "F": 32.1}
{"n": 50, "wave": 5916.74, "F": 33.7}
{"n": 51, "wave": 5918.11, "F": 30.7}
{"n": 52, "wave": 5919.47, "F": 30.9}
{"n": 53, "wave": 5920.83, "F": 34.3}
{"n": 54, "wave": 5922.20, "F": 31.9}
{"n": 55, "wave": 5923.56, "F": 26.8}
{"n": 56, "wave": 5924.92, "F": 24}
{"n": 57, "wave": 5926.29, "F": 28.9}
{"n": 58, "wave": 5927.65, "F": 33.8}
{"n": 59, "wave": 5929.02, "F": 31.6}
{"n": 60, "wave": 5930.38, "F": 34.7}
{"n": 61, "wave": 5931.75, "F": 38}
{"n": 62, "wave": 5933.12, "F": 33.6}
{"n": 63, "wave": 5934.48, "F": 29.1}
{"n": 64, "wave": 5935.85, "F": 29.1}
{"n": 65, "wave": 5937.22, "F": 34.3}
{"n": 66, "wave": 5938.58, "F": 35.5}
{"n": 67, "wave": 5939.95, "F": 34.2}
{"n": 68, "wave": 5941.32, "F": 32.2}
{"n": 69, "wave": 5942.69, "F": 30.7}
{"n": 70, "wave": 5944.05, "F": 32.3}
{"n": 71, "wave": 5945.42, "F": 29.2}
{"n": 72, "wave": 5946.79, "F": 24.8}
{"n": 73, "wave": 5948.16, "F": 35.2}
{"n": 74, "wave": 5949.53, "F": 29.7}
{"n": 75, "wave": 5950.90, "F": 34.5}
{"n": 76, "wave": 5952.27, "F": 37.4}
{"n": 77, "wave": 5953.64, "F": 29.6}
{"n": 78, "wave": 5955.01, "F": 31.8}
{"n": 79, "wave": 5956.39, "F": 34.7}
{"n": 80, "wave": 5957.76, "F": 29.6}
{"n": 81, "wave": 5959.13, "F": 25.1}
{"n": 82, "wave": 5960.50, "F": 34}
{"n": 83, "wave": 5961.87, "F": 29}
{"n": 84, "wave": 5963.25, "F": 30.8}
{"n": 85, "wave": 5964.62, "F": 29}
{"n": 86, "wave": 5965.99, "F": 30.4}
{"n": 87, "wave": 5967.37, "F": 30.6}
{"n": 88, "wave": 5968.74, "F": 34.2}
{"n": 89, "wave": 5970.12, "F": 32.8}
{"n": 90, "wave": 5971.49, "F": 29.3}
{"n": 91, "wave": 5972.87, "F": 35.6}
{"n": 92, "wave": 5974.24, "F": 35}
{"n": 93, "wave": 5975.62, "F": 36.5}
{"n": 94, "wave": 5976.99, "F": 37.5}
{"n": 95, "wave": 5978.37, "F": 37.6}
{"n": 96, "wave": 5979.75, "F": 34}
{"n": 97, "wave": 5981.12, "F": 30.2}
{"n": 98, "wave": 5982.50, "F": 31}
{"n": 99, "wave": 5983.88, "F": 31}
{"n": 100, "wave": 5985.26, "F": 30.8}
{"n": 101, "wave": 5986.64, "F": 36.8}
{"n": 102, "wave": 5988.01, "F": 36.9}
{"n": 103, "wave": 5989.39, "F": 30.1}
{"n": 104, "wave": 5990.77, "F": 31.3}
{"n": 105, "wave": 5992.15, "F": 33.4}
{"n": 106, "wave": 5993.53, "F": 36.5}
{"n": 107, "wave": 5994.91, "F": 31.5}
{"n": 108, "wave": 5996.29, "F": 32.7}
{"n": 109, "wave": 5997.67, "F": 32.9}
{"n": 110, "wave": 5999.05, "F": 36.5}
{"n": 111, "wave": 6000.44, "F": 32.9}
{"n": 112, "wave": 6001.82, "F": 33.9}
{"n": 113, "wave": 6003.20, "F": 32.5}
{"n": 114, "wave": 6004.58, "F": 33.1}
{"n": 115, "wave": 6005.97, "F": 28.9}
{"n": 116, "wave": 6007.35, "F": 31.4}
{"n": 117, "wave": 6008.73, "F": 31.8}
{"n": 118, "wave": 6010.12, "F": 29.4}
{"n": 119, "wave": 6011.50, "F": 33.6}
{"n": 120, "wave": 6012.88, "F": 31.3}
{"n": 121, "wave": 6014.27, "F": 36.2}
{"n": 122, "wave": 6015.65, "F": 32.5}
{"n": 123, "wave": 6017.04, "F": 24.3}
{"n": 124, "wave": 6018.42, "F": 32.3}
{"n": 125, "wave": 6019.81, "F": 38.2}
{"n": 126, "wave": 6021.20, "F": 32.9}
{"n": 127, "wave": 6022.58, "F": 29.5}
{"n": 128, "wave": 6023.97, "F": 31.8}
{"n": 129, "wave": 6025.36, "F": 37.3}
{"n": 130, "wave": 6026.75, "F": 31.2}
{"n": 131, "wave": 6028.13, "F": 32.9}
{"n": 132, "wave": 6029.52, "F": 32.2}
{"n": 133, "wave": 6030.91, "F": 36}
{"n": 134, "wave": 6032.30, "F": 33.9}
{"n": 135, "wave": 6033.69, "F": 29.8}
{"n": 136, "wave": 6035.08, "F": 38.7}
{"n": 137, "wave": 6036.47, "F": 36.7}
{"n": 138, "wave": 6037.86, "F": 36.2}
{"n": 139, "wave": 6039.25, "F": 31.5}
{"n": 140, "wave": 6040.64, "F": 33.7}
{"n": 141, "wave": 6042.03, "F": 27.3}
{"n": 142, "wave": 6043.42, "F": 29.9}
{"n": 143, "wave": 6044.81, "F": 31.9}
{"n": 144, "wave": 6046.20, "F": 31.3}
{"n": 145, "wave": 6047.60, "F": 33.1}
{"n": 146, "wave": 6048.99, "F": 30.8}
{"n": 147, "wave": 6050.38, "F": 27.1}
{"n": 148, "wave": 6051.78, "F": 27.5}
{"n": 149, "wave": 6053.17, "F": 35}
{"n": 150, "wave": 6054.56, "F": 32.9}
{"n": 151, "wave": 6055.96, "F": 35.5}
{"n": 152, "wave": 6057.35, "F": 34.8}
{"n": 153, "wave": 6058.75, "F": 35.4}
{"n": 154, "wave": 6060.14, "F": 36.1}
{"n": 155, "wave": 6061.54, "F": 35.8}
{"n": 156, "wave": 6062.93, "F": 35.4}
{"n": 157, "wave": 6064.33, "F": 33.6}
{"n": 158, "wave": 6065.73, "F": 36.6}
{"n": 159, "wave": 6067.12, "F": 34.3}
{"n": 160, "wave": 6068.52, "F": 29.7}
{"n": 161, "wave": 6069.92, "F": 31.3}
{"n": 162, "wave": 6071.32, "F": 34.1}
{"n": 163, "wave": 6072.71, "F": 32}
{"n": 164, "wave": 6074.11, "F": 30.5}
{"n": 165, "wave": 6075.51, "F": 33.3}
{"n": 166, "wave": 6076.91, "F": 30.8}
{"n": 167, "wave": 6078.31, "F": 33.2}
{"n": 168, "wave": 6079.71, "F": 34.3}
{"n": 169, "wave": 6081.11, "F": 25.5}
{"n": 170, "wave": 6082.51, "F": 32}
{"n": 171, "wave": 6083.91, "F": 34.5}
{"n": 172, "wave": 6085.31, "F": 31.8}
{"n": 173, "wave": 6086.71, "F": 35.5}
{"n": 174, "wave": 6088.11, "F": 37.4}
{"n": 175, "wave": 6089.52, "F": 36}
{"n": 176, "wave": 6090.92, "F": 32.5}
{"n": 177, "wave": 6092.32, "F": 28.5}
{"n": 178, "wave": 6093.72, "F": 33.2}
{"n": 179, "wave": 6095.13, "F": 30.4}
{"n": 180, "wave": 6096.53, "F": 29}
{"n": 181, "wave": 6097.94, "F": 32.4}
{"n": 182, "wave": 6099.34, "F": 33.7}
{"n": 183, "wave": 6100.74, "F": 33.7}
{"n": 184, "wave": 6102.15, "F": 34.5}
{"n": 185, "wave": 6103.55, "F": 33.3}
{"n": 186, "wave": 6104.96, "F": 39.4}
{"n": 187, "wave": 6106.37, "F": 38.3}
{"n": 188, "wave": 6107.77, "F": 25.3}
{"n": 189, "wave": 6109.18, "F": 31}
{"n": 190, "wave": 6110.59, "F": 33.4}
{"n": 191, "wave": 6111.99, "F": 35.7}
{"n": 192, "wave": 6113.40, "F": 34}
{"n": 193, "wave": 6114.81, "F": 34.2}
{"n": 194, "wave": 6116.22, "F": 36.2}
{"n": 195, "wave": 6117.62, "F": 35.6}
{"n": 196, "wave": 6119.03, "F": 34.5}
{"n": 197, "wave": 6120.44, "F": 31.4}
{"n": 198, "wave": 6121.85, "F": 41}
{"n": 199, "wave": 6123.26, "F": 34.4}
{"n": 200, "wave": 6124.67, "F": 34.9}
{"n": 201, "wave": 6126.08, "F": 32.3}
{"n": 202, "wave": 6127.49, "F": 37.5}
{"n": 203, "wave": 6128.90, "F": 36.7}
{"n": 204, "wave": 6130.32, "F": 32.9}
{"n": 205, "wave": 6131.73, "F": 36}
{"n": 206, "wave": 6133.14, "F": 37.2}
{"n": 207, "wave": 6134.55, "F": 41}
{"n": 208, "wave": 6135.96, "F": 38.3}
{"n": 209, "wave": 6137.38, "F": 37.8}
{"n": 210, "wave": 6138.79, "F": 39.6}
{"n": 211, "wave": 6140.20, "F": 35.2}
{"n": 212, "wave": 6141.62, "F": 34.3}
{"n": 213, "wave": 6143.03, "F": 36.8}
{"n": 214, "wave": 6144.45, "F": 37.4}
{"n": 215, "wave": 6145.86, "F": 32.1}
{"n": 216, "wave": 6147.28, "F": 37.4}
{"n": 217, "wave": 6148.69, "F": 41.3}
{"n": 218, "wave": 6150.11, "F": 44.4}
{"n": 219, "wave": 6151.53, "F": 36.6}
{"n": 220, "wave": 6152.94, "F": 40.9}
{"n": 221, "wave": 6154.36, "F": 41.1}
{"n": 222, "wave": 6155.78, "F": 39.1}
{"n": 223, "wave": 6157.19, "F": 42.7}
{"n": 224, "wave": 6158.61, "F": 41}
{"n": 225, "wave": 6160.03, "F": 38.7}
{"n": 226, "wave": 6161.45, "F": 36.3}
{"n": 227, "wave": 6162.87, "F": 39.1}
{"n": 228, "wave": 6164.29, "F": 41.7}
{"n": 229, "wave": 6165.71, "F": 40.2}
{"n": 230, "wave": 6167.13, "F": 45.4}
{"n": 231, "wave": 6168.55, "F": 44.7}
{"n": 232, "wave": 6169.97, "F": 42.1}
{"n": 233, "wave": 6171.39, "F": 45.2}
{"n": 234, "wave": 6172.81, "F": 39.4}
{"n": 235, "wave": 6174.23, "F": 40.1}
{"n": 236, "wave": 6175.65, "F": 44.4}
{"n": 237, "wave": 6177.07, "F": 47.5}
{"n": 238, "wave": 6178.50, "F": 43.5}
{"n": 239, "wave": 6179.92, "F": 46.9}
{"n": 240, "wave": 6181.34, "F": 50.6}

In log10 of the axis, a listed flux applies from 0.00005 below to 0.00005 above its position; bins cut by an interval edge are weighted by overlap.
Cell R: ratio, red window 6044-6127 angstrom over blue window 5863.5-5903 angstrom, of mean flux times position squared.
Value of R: 1.13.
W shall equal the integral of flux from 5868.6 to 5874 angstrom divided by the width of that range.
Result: 32.9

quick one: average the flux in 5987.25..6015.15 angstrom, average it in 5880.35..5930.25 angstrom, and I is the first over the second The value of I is 1.1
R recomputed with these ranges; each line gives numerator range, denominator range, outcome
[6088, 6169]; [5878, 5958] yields 1.24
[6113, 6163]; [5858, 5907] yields 1.28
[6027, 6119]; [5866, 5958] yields 1.10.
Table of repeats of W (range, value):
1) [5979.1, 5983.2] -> 31.7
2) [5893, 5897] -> 30.9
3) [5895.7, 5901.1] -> 30.3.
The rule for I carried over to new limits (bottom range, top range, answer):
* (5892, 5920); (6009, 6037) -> 1.04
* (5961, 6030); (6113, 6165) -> 1.14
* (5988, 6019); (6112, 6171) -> 1.17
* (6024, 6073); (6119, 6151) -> 1.11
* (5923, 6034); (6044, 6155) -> 1.06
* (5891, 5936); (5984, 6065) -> 1.05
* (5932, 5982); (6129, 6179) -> 1.23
